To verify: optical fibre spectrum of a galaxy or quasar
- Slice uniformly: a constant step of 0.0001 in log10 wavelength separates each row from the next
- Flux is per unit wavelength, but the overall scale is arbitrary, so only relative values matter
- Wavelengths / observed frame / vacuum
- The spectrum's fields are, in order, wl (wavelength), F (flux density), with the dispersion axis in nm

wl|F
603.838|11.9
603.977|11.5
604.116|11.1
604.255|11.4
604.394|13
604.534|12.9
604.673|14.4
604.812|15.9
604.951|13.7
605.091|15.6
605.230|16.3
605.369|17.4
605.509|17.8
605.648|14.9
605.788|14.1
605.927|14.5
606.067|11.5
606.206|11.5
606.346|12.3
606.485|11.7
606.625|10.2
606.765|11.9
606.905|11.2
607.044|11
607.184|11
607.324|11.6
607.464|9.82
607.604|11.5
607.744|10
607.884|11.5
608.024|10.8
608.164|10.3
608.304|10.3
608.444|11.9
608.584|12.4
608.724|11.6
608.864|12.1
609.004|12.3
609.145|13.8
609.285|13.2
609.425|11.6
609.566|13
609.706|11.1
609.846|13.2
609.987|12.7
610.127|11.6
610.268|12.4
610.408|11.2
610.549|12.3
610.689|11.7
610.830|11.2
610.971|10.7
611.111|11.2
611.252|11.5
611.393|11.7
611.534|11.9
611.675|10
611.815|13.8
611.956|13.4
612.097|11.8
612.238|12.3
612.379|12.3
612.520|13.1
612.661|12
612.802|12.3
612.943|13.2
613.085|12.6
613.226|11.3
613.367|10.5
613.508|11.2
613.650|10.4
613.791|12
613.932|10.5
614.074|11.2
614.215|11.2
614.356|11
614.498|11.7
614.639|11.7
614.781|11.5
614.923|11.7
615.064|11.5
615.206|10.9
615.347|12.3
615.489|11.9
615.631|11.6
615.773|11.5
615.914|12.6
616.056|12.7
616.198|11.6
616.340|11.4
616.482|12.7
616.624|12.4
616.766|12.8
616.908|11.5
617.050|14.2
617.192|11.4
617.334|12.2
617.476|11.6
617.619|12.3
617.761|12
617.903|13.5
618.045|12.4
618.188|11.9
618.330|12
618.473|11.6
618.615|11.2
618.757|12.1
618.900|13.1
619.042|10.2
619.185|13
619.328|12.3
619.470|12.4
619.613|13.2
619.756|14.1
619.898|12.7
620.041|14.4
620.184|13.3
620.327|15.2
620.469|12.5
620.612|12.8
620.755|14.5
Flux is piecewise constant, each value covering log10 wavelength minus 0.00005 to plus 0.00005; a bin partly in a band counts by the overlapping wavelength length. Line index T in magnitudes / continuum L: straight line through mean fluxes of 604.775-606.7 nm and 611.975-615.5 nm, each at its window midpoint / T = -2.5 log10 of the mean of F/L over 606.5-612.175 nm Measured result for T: 0.115 mag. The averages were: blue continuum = 14.1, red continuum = 11.7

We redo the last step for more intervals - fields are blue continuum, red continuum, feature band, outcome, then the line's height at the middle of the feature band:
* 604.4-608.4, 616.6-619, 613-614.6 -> 0.10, 12.4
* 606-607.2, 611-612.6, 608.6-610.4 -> -0.05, 11.8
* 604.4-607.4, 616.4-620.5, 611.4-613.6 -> 0.08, 12.9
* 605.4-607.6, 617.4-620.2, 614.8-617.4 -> 0.03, 12.4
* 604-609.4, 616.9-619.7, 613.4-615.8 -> 0.09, 12.3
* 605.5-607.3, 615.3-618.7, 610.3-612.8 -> 0.03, 12.3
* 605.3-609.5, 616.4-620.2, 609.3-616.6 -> 0.04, 12.3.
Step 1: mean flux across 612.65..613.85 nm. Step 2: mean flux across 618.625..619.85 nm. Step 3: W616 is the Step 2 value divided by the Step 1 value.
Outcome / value 1.07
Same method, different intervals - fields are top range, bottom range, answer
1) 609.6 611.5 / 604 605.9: 0.81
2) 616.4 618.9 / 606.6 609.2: 1.08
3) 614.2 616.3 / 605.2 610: 0.95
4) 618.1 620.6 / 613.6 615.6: 1.11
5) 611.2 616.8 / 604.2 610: 0.94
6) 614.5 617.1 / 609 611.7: 1.01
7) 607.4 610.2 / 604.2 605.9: 0.79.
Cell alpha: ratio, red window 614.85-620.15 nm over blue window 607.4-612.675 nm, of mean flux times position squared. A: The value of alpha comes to 1.06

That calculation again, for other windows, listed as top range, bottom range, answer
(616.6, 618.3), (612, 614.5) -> 1.07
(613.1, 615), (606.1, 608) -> 1.03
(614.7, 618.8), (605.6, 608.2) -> 1.07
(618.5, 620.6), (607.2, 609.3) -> 1.16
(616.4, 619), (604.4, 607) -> 0.93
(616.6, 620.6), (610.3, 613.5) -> 1.08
